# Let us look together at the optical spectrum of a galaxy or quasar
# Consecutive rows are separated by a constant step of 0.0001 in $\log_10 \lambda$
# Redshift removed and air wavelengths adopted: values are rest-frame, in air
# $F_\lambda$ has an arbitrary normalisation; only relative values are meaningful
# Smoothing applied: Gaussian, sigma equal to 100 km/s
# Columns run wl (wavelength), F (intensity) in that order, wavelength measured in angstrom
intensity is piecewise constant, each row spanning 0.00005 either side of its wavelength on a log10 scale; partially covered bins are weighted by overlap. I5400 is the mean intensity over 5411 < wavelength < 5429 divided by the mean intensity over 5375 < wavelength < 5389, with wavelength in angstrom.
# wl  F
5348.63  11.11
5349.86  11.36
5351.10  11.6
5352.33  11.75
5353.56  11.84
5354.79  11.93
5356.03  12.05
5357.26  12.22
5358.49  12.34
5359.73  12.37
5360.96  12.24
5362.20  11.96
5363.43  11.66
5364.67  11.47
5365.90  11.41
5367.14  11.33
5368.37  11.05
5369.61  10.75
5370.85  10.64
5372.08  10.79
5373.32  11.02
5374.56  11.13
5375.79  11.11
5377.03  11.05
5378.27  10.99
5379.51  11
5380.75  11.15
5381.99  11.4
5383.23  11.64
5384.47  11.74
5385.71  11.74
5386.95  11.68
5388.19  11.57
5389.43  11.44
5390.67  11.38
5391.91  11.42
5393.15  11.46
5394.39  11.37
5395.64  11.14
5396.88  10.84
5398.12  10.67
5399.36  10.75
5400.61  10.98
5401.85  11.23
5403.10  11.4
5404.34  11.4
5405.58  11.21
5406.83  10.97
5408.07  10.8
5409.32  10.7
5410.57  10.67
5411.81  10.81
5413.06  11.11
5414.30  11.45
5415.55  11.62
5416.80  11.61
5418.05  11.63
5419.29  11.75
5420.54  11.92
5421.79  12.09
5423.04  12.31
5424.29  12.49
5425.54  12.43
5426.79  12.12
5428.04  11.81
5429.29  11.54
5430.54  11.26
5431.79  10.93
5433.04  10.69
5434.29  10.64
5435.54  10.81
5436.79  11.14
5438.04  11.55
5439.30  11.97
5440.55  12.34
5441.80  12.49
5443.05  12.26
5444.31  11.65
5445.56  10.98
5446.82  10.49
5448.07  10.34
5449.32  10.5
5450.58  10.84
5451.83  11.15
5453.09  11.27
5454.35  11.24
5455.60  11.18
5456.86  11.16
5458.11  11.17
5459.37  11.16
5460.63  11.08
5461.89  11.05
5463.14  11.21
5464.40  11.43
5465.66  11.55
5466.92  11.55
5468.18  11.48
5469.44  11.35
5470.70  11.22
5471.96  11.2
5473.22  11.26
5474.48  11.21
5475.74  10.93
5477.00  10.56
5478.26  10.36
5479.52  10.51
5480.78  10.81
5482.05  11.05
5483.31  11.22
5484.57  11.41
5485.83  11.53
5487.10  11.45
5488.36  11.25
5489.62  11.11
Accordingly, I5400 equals 1.04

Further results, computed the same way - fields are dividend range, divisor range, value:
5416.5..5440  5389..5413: 1.05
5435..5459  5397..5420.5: 1.01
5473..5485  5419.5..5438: 0.94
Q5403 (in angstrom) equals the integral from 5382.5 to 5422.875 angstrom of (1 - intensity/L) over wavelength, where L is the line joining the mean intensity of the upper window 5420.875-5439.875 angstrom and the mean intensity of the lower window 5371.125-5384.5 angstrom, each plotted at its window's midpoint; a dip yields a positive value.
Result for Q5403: 0.1 angstrom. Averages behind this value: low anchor 11.1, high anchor 11.6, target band 11.3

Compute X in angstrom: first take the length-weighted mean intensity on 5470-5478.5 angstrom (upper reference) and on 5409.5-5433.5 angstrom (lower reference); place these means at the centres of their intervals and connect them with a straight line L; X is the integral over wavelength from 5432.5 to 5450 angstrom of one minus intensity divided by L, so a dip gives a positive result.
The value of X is 0.1 angstrom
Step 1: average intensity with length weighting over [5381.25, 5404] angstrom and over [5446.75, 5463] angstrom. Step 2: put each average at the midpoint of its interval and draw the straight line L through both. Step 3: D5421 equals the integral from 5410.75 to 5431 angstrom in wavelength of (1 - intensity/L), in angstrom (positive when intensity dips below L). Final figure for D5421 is -1.0 angstrom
